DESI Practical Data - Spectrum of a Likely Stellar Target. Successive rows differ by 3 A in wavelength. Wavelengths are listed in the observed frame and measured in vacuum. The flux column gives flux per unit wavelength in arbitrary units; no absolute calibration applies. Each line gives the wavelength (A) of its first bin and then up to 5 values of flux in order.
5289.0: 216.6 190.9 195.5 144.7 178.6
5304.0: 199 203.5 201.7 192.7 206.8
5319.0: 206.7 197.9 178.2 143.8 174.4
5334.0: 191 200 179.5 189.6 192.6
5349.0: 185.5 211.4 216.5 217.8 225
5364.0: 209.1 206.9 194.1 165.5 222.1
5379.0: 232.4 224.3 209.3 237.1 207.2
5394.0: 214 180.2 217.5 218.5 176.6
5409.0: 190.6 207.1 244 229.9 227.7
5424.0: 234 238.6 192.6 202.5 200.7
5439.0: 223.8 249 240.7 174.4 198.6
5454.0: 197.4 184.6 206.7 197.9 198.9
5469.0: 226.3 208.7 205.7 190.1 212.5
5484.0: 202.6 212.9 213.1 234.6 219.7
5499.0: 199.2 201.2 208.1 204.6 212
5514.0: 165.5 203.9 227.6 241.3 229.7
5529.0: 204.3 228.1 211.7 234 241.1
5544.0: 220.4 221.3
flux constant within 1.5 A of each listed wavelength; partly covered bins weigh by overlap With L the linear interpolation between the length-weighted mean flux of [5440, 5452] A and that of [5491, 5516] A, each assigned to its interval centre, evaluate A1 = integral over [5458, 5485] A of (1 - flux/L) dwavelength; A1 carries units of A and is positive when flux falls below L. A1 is 0.9 A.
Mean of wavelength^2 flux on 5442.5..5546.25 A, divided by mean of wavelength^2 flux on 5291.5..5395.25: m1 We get 1.1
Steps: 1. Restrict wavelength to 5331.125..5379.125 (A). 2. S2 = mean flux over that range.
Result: 201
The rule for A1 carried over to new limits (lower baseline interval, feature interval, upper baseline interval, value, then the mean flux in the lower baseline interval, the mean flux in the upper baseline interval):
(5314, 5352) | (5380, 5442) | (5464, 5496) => -4.5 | 188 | 211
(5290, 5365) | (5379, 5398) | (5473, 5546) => -1.4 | 193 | 214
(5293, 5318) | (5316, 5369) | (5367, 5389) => 1.4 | 191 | 211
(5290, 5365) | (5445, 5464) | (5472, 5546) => 1.0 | 193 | 213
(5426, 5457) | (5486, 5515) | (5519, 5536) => 1.6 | 210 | 224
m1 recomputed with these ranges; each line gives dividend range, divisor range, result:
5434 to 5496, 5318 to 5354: 1.17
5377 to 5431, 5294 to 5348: 1.19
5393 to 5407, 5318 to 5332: 1.16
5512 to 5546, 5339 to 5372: 1.15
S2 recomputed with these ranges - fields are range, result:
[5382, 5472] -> 211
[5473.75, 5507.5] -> 209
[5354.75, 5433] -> 213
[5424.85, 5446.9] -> 221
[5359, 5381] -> 208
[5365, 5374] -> 191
